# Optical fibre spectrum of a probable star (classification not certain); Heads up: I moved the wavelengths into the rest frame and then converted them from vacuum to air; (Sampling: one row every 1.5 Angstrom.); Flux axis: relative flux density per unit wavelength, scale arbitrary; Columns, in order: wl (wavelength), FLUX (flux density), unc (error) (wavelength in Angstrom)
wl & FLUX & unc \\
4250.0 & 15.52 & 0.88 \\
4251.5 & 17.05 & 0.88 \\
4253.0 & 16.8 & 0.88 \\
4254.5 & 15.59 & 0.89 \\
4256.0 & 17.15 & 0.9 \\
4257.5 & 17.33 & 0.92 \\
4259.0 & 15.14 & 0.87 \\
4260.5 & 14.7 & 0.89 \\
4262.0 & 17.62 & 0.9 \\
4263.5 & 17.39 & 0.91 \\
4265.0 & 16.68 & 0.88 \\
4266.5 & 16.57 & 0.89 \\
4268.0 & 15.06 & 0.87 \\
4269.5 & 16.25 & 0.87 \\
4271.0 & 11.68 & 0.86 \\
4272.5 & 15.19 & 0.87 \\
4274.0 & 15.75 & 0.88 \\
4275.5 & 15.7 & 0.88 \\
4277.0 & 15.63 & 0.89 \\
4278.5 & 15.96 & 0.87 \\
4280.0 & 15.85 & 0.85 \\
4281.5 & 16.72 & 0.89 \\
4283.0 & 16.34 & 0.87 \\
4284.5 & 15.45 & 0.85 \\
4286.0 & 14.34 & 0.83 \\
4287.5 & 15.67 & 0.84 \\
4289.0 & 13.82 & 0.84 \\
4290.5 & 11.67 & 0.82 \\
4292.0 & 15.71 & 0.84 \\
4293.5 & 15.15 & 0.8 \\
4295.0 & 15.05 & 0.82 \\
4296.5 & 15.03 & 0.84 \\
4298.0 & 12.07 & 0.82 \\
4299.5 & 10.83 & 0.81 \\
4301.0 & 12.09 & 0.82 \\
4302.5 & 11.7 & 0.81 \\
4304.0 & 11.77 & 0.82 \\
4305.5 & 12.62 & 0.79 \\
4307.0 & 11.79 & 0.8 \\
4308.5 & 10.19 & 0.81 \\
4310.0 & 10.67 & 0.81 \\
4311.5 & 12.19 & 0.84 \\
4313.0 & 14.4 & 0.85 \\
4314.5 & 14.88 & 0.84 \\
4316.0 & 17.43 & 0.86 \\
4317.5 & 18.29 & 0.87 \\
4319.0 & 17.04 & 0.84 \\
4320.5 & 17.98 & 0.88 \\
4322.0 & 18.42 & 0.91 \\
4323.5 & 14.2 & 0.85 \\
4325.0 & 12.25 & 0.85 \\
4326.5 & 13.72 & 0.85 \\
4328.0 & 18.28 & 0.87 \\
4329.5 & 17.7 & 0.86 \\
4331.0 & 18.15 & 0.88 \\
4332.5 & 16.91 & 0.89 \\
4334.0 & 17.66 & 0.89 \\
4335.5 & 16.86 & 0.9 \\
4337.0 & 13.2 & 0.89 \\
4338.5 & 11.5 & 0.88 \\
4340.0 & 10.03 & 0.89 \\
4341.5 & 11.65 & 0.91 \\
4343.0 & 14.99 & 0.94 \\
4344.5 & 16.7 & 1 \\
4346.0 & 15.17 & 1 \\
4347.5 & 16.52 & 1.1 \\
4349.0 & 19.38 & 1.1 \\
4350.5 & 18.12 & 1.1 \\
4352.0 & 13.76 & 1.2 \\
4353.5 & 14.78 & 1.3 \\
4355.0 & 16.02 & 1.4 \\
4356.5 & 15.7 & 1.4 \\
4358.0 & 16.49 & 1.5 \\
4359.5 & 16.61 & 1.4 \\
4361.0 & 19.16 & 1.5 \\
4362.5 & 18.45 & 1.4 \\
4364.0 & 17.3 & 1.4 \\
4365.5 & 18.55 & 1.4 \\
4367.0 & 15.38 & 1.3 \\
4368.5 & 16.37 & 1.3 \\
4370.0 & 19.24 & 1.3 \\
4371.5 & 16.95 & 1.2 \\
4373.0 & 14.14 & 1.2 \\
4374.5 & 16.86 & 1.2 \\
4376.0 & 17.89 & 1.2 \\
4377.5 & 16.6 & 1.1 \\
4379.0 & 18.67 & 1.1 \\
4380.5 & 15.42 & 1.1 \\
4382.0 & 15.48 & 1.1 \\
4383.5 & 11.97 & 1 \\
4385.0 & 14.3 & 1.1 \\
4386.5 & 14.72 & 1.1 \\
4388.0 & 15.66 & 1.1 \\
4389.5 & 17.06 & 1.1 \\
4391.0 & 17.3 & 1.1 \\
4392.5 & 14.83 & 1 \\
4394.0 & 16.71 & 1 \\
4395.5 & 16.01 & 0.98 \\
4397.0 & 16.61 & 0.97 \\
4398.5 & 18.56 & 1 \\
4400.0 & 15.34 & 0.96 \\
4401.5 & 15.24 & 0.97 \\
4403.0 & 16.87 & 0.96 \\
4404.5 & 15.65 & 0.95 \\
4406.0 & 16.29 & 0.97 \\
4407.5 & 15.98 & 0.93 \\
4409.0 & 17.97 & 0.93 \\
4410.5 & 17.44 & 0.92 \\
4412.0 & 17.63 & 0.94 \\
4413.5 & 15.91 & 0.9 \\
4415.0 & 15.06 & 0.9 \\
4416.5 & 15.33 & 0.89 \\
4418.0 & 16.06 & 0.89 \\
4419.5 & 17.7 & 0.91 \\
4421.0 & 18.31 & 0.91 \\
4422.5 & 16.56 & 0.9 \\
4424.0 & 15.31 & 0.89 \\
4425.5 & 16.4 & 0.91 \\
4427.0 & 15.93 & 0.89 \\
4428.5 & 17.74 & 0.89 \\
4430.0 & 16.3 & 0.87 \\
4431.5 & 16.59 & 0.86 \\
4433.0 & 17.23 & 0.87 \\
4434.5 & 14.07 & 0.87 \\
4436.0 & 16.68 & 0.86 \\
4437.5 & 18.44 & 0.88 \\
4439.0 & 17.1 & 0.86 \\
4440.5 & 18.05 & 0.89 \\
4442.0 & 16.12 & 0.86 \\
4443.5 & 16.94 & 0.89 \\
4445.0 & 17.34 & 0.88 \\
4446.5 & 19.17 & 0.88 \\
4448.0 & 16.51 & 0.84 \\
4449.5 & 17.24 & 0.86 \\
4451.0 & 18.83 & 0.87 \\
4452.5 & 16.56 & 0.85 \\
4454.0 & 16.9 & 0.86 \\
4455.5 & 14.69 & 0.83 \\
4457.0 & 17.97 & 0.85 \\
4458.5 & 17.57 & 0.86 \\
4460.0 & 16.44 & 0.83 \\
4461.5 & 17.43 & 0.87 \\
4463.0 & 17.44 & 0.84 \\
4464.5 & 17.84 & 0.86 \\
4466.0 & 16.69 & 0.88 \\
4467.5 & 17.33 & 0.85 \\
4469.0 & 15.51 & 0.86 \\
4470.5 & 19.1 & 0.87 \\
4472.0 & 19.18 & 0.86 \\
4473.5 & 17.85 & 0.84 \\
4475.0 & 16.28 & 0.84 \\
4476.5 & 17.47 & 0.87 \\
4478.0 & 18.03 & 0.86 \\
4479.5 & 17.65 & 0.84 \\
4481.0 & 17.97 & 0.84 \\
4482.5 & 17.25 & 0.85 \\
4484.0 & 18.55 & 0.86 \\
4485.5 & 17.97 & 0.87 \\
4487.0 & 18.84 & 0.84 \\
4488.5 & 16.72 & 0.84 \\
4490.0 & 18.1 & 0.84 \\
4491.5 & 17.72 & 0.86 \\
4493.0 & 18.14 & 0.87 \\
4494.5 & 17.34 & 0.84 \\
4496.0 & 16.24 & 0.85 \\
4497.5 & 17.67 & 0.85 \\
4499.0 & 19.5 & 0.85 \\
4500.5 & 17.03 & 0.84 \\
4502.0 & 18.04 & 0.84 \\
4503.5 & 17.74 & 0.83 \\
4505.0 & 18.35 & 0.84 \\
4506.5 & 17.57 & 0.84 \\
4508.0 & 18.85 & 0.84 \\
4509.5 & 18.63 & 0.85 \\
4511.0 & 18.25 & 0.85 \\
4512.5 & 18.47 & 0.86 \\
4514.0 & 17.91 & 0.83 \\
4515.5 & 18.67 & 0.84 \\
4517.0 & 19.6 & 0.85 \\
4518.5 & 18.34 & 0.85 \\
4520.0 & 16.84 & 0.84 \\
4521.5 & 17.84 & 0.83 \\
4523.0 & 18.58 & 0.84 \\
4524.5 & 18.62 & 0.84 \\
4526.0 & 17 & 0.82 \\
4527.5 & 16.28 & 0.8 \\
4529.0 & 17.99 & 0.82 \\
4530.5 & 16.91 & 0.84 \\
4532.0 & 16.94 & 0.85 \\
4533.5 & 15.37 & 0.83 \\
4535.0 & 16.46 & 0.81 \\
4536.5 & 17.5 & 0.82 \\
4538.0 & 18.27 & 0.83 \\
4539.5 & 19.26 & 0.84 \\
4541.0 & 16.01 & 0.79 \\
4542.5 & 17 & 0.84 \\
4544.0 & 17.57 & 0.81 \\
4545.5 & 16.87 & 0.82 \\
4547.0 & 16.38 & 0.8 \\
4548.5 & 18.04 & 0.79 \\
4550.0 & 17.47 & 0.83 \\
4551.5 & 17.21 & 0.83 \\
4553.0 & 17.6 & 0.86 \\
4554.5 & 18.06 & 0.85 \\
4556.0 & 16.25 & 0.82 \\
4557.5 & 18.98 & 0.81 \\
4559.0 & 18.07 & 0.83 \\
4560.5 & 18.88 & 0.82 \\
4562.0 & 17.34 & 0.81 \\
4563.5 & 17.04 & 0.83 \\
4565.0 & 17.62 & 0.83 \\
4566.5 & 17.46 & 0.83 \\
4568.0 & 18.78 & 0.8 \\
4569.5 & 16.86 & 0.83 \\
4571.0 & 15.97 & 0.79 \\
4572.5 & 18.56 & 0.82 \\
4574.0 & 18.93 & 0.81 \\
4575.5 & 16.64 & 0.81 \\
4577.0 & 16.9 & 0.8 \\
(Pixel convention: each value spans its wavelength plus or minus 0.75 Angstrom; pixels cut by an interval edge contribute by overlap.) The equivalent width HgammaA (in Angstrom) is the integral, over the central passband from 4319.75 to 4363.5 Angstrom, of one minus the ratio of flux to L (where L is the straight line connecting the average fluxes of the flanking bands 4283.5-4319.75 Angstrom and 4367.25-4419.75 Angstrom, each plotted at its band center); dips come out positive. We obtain -3.1 Angstrom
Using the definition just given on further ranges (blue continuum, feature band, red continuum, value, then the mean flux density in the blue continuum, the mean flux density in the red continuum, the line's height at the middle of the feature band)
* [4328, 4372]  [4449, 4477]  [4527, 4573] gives -0.7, 16.2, 17.4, 16.9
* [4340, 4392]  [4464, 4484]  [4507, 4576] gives -0.6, 16.2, 17.7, 17.1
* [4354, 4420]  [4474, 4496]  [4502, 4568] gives -0.5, 16.4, 17.7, 17.3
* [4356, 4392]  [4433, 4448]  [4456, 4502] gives 0.1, 16.5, 17.6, 17.2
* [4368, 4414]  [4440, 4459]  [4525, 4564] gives -0.6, 16.3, 17.3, 16.7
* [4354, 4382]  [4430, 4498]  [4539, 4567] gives -0.4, 16.9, 17.5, 17.2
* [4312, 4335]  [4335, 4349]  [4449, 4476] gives 1.9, 16.4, 17.3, 16.6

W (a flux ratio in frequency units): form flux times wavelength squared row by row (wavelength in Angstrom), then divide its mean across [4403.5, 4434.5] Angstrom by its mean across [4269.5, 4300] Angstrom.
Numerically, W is 1.2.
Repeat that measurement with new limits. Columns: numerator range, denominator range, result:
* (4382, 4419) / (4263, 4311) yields 1.19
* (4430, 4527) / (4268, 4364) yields 1.26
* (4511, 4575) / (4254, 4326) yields 1.33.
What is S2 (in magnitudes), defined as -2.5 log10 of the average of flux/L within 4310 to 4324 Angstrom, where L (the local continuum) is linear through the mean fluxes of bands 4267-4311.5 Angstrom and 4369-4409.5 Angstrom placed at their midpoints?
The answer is -0.09 mag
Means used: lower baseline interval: 14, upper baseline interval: 16.2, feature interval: 15.8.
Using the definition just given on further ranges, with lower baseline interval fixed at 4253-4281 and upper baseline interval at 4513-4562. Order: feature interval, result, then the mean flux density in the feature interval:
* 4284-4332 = 0.12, 14.4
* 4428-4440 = 0.01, 16.8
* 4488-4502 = -0.02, 17.6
